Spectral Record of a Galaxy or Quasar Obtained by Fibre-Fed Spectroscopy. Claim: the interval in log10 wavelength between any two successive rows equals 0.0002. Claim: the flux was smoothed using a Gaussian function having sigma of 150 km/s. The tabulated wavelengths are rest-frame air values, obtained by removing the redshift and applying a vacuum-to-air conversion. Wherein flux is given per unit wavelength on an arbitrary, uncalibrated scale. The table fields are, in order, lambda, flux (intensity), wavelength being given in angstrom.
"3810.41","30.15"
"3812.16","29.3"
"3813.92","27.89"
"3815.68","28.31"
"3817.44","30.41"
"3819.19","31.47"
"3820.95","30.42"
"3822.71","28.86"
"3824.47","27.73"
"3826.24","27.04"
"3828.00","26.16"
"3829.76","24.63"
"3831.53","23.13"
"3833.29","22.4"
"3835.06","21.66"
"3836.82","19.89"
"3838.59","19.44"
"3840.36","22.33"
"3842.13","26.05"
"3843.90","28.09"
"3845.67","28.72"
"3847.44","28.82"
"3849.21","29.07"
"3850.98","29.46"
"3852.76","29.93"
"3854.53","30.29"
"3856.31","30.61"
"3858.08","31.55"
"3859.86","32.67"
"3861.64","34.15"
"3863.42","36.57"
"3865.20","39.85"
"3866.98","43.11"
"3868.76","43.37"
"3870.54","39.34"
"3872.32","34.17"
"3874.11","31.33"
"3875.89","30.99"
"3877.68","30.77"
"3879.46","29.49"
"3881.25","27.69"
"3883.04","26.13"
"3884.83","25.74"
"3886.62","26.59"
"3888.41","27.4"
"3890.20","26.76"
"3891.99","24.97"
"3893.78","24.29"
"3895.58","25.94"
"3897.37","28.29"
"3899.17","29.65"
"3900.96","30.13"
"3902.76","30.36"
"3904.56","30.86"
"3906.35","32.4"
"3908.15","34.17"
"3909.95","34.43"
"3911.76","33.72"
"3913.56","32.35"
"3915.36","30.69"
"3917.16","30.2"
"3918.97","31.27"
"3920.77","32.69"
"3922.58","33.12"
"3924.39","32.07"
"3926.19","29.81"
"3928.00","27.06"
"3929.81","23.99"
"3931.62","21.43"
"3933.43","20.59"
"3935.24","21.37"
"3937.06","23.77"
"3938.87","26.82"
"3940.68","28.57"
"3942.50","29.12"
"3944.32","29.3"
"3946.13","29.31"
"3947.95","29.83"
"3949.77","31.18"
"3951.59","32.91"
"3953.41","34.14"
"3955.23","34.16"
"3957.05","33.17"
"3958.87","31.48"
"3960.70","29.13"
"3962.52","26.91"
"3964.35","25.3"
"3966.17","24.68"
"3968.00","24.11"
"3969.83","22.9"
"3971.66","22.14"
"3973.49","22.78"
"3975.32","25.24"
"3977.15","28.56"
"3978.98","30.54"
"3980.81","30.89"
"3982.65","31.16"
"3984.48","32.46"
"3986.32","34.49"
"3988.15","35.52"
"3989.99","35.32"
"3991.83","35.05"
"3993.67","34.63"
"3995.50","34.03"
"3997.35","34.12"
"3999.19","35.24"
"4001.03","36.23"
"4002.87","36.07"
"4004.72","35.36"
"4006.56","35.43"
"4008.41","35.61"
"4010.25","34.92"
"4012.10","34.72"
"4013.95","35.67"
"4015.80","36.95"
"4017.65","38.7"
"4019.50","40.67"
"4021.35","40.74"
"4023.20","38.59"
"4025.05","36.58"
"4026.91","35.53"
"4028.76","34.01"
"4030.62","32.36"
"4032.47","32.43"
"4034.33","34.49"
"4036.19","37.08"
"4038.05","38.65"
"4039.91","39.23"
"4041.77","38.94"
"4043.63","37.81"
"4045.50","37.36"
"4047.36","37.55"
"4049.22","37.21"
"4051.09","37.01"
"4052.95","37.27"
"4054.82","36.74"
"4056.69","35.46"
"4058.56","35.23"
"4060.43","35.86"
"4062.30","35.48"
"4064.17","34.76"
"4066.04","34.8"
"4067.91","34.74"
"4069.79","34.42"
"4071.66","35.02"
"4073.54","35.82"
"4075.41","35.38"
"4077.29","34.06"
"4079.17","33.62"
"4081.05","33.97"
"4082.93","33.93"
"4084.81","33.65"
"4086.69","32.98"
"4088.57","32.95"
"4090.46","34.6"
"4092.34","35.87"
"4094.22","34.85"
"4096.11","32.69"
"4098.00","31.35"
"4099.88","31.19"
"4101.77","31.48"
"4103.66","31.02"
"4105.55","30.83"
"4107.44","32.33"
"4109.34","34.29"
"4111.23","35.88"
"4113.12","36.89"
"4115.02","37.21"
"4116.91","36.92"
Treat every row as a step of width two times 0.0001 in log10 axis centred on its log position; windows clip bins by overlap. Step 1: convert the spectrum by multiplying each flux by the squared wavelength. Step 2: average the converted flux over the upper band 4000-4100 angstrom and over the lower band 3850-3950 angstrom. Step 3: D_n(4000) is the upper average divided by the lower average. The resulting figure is 1.27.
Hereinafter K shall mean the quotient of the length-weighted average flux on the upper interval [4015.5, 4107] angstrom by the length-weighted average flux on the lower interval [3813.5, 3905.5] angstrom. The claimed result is 1.2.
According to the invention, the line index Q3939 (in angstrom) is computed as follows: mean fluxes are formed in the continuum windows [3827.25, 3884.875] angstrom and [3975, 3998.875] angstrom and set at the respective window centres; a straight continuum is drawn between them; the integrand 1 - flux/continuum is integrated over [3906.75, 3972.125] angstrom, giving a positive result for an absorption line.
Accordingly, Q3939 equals 5.58 angstrom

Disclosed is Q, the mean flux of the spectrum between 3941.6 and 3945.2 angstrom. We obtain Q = 29.2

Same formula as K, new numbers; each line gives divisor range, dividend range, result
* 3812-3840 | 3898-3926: 1.22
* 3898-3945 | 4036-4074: 1.25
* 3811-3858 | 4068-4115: 1.25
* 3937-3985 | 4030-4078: 1.26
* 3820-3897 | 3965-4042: 1.16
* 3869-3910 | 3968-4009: 1.07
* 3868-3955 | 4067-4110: 1.13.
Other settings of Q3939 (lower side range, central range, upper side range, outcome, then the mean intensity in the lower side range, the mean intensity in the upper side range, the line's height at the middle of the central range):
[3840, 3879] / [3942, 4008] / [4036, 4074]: 7.35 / 32.4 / 36.5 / 34.8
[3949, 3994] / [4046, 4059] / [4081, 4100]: -1.74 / 29.9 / 33.5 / 32.4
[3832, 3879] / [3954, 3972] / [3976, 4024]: 3.28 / 30.5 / 35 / 33.9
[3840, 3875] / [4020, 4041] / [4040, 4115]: -1.28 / 32.6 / 34.8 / 34.4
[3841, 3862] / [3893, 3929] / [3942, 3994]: -1.07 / 29.8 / 29.8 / 29.8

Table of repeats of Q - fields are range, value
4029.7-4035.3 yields 33.1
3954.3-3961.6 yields 32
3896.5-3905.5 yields 29.9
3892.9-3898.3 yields 26.2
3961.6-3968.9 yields 25.3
